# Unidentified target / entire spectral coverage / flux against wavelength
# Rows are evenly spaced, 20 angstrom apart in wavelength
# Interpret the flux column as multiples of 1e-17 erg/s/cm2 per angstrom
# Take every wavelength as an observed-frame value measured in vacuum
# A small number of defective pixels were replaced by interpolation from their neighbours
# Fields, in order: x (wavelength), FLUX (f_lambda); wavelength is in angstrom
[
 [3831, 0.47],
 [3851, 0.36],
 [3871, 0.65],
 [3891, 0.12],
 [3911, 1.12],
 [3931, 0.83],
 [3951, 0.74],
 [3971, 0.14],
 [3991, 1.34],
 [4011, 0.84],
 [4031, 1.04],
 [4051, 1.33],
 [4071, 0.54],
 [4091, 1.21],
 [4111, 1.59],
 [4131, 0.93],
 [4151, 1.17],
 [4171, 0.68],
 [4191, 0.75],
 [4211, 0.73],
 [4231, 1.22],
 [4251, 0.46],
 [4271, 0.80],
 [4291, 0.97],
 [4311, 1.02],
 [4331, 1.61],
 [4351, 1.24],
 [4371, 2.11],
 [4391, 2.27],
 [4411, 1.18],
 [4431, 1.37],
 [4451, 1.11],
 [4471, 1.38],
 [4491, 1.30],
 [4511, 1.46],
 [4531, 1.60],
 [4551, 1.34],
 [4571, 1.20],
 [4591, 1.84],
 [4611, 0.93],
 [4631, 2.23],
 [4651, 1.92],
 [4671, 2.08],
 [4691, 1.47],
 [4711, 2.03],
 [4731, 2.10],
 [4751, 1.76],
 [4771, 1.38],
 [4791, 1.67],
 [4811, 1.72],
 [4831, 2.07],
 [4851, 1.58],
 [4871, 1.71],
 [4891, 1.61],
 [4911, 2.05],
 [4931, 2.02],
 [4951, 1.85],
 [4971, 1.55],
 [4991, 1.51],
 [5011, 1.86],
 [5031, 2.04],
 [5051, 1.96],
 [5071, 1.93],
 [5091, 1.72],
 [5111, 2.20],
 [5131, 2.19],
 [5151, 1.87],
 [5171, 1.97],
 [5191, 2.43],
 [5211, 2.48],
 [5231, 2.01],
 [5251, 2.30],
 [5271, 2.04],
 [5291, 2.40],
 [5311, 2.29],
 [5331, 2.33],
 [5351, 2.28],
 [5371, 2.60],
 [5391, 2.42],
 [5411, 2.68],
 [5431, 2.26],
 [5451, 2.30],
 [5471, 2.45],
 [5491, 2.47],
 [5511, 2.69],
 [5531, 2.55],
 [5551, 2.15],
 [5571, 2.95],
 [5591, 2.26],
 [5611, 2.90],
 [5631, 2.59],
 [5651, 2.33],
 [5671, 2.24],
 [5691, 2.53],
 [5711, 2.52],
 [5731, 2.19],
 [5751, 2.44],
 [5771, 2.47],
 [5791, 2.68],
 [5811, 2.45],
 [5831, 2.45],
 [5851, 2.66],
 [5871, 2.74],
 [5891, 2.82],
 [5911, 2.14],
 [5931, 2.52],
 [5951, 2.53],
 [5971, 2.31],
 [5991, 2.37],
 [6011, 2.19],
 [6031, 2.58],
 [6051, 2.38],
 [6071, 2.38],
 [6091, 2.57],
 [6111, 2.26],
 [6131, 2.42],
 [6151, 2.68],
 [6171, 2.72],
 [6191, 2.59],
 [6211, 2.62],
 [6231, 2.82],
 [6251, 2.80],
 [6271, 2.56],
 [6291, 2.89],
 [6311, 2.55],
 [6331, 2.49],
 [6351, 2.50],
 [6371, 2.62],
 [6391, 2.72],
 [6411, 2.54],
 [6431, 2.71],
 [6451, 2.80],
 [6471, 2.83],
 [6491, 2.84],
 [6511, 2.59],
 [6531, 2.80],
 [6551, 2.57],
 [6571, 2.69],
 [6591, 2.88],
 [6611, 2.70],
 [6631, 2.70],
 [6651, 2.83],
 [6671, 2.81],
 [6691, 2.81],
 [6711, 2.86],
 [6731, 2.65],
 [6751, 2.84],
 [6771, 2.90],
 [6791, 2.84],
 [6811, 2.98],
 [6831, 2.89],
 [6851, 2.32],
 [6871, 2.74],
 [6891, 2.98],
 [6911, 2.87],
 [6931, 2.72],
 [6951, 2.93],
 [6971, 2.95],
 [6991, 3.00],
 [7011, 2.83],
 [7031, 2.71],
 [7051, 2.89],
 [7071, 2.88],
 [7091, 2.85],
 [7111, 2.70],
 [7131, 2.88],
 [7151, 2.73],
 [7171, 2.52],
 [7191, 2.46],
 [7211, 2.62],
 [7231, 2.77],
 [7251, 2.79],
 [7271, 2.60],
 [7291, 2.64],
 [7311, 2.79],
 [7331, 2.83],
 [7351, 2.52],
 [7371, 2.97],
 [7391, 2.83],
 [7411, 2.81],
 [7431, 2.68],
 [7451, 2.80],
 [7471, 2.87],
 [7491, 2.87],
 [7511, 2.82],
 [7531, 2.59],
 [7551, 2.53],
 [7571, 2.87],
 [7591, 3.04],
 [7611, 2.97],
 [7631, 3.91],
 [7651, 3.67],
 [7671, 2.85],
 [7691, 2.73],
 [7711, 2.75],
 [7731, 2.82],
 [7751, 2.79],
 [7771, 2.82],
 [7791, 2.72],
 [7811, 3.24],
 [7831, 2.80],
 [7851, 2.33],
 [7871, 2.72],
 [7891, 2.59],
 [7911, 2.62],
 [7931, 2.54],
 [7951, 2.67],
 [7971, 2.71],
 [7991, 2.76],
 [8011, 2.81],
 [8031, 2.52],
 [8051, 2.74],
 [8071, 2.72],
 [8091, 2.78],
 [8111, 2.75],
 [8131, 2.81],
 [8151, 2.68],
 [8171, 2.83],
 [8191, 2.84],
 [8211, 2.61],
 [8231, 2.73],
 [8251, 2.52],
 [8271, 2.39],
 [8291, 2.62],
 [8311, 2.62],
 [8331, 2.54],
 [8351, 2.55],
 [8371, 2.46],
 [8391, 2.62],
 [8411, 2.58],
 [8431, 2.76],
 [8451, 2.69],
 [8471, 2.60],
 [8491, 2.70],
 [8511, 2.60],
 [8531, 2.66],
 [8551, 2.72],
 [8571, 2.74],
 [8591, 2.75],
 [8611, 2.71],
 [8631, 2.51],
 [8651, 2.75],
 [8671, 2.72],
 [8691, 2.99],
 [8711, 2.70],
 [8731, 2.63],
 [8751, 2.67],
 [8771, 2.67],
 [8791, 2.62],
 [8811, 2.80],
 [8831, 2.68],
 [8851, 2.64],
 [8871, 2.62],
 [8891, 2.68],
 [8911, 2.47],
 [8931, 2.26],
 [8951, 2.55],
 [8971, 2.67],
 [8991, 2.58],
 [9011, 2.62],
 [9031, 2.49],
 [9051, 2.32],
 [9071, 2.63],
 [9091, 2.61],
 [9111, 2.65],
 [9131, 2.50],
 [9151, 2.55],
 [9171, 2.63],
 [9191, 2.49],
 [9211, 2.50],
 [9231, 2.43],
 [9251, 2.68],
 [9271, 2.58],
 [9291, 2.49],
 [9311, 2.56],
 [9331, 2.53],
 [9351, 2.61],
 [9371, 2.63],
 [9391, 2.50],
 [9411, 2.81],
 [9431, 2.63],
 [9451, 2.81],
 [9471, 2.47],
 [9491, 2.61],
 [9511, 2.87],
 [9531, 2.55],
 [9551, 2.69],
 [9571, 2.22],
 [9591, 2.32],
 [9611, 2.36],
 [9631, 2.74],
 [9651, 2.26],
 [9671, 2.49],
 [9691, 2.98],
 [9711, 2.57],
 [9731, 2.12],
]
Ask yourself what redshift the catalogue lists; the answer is 0.162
